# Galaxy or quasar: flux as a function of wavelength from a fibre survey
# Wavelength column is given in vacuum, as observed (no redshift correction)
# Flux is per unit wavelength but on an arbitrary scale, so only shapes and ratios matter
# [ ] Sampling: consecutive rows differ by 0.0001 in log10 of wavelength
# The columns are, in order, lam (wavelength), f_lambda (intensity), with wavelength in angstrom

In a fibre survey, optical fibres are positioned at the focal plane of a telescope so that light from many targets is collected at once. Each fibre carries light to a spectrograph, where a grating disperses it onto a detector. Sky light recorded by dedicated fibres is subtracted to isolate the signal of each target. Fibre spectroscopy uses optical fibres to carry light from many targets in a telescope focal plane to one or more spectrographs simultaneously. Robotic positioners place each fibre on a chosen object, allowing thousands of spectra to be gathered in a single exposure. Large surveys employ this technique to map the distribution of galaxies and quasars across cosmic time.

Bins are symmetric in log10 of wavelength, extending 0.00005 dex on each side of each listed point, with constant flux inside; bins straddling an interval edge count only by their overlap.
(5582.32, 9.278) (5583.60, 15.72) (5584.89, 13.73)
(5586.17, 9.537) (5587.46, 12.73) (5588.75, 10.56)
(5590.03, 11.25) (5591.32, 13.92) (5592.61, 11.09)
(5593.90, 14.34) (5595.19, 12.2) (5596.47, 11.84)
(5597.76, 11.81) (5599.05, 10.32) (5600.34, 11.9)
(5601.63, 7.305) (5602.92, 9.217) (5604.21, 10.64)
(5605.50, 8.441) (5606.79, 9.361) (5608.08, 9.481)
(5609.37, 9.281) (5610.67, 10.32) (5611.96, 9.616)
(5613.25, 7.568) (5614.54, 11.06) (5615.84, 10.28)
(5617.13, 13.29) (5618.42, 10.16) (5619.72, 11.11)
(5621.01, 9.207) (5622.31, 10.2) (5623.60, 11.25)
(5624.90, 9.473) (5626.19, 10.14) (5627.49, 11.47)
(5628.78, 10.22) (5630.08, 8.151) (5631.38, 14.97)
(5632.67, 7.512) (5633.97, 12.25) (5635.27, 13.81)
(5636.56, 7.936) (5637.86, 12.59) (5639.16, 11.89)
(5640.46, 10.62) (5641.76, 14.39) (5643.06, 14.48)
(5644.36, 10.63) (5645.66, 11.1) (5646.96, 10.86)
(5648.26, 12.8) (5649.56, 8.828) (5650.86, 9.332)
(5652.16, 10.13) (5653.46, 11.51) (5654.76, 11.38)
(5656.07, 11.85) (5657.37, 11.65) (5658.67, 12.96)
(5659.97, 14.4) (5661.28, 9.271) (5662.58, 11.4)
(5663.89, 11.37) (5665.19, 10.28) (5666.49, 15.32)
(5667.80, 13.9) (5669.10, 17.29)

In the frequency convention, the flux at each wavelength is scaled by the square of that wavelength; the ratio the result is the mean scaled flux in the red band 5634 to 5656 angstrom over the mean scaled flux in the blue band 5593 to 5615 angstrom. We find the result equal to 1.1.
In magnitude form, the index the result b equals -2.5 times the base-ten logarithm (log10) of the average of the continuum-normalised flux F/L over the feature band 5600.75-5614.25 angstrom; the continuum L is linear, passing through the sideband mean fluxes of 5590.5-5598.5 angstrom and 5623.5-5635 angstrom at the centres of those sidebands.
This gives 0.267 mag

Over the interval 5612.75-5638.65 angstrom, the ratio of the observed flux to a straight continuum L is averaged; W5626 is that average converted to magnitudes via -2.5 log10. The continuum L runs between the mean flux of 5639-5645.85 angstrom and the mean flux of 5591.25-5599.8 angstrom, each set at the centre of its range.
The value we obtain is 0.15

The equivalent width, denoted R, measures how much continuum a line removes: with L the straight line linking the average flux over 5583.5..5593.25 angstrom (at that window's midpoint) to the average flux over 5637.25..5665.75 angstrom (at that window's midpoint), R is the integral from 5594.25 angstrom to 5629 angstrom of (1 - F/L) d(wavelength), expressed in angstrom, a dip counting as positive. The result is 4.7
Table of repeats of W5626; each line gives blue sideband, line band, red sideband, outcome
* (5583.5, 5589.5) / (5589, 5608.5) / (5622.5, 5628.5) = 0.075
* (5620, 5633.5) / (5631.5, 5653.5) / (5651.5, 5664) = -0.034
